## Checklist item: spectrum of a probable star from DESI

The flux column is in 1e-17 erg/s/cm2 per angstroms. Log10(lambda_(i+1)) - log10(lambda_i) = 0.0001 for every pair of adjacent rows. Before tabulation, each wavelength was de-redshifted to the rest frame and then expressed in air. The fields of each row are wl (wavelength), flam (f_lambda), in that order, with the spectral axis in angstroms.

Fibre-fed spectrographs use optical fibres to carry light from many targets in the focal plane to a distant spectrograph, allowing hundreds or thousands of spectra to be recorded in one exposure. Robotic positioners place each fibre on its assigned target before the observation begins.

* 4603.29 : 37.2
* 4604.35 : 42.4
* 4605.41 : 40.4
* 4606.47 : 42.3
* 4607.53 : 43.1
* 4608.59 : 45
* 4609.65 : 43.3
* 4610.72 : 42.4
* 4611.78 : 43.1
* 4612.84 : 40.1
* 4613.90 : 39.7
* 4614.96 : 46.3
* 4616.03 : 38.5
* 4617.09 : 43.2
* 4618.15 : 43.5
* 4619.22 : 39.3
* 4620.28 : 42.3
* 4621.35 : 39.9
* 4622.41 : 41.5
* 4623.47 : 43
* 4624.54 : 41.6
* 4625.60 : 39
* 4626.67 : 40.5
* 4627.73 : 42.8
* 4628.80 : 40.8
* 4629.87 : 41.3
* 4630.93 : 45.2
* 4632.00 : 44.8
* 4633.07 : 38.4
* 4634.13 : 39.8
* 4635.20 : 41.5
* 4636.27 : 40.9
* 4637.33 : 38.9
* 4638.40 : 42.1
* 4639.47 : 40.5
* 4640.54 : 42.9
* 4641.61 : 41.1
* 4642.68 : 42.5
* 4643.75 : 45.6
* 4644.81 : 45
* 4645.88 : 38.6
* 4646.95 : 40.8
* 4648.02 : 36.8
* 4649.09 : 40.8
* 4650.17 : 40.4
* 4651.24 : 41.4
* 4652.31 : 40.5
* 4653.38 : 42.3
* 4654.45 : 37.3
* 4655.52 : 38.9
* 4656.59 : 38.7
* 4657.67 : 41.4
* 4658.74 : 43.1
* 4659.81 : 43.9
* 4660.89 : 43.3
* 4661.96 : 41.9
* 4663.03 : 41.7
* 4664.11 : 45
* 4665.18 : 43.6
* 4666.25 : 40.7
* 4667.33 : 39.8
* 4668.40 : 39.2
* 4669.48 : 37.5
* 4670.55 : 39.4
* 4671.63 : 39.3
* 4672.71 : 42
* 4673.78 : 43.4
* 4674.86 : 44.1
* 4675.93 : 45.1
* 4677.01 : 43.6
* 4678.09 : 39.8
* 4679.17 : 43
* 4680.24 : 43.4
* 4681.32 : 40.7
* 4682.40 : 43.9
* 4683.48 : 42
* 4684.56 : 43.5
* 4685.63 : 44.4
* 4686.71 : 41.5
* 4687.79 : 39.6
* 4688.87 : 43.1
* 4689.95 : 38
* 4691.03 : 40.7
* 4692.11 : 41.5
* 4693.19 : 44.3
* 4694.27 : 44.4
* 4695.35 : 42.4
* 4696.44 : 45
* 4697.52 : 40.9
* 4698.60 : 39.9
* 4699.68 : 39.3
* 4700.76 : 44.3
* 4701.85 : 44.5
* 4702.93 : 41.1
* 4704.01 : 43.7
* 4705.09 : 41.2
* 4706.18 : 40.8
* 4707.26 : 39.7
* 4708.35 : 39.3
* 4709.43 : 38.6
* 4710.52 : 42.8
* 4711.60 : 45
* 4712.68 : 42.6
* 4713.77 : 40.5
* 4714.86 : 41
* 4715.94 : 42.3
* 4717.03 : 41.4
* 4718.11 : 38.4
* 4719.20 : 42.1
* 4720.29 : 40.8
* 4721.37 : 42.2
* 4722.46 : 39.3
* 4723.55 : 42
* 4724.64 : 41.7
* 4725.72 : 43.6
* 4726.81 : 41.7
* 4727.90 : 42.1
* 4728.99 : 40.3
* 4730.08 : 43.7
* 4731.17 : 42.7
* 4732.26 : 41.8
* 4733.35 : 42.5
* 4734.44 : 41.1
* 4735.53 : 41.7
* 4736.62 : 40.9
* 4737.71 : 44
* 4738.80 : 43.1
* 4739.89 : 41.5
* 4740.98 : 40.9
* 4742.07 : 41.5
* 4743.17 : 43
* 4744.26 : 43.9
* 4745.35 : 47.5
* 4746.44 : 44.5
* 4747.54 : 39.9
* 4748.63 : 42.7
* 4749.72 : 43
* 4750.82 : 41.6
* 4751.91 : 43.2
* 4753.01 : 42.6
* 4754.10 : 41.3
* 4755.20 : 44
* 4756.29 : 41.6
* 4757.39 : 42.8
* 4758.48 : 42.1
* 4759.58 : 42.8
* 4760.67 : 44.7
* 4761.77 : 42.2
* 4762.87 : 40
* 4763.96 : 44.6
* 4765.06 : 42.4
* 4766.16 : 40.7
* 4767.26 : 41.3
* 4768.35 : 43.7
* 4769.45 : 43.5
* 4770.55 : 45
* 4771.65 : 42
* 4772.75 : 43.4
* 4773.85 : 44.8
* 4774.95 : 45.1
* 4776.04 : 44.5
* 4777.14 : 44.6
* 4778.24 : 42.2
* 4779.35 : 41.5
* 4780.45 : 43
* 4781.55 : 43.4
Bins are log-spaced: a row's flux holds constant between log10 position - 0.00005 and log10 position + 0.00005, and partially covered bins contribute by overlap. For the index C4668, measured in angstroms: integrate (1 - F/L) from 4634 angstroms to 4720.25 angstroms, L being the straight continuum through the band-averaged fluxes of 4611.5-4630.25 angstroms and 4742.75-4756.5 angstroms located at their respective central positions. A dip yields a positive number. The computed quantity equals 1.1 angstroms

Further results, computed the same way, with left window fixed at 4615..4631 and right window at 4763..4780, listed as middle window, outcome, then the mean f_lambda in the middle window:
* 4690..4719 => 0.5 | 41.7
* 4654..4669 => 0.2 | 41.3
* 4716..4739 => 0.5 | 41.8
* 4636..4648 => 0.1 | 41.6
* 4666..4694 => 0.3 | 41.7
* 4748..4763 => 0.2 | 42.5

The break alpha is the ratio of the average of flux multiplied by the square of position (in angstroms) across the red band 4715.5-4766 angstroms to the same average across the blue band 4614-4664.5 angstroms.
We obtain 1.06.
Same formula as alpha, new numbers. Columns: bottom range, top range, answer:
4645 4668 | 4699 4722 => 1.03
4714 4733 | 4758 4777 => 1.06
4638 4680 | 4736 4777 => 1.08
